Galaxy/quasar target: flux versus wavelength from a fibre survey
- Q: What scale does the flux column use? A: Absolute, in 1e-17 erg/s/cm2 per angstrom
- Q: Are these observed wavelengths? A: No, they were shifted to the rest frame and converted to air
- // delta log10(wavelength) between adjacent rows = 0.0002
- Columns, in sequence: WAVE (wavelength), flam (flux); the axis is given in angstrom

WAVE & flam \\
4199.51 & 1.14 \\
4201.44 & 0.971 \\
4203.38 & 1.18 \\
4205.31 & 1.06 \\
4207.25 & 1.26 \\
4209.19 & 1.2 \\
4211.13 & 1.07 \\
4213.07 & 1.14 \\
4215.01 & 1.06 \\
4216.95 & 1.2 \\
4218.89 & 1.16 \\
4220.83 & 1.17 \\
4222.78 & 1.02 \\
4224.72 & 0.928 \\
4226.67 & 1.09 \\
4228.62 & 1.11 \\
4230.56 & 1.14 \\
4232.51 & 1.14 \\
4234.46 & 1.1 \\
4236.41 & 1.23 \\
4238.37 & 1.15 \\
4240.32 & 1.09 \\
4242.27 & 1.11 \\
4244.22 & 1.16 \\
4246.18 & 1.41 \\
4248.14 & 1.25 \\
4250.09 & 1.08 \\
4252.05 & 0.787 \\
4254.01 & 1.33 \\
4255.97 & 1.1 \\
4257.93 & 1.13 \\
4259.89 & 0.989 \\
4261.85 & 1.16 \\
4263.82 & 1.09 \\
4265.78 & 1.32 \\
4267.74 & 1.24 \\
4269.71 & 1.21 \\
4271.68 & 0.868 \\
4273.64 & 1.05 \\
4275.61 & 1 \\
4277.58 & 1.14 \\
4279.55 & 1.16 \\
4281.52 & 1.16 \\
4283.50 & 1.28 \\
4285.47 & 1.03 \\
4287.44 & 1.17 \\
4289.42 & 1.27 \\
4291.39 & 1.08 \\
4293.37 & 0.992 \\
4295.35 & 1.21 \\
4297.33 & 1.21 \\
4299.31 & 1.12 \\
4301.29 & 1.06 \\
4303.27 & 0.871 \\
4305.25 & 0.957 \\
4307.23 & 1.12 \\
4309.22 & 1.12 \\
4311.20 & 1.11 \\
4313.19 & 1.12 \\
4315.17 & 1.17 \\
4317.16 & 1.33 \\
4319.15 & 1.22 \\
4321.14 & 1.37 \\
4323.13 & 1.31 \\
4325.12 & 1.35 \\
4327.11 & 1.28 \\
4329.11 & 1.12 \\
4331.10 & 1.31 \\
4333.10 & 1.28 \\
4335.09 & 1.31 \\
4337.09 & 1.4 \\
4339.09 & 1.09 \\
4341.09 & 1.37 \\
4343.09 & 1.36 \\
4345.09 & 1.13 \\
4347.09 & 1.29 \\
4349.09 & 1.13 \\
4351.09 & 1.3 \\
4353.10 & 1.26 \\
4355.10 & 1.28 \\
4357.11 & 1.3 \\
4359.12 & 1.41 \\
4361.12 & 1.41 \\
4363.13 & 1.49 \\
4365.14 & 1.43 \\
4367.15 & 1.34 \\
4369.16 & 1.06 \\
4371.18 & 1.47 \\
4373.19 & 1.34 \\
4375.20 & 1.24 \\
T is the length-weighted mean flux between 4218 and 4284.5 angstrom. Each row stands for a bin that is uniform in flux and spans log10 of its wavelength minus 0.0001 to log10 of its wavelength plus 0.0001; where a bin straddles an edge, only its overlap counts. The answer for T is 1.13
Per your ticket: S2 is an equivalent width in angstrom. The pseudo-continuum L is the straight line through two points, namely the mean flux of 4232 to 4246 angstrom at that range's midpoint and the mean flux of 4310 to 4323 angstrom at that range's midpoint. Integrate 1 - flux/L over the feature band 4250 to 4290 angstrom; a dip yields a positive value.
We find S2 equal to 2.1 angstrom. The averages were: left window 1.16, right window 1.22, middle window 1.12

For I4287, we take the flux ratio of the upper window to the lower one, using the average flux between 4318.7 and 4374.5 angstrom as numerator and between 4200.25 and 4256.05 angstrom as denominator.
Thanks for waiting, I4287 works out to 1.2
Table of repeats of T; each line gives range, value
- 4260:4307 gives 1.11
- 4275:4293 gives 1.14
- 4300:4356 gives 1.21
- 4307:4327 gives 1.23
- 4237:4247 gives 1.18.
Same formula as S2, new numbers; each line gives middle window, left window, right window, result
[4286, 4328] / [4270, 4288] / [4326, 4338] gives 1.2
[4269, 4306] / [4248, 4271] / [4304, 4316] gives 0.5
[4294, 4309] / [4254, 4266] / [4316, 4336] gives 1.9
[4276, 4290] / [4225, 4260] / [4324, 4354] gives 0.3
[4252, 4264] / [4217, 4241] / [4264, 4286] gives 0.2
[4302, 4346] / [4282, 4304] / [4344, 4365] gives 0.1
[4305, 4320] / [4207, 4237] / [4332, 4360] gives 1.0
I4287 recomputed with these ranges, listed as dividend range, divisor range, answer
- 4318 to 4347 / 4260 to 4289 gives 1.13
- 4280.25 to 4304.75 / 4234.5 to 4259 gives 0.97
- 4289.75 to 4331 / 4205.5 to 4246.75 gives 1.02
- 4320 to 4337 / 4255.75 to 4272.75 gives 1.15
